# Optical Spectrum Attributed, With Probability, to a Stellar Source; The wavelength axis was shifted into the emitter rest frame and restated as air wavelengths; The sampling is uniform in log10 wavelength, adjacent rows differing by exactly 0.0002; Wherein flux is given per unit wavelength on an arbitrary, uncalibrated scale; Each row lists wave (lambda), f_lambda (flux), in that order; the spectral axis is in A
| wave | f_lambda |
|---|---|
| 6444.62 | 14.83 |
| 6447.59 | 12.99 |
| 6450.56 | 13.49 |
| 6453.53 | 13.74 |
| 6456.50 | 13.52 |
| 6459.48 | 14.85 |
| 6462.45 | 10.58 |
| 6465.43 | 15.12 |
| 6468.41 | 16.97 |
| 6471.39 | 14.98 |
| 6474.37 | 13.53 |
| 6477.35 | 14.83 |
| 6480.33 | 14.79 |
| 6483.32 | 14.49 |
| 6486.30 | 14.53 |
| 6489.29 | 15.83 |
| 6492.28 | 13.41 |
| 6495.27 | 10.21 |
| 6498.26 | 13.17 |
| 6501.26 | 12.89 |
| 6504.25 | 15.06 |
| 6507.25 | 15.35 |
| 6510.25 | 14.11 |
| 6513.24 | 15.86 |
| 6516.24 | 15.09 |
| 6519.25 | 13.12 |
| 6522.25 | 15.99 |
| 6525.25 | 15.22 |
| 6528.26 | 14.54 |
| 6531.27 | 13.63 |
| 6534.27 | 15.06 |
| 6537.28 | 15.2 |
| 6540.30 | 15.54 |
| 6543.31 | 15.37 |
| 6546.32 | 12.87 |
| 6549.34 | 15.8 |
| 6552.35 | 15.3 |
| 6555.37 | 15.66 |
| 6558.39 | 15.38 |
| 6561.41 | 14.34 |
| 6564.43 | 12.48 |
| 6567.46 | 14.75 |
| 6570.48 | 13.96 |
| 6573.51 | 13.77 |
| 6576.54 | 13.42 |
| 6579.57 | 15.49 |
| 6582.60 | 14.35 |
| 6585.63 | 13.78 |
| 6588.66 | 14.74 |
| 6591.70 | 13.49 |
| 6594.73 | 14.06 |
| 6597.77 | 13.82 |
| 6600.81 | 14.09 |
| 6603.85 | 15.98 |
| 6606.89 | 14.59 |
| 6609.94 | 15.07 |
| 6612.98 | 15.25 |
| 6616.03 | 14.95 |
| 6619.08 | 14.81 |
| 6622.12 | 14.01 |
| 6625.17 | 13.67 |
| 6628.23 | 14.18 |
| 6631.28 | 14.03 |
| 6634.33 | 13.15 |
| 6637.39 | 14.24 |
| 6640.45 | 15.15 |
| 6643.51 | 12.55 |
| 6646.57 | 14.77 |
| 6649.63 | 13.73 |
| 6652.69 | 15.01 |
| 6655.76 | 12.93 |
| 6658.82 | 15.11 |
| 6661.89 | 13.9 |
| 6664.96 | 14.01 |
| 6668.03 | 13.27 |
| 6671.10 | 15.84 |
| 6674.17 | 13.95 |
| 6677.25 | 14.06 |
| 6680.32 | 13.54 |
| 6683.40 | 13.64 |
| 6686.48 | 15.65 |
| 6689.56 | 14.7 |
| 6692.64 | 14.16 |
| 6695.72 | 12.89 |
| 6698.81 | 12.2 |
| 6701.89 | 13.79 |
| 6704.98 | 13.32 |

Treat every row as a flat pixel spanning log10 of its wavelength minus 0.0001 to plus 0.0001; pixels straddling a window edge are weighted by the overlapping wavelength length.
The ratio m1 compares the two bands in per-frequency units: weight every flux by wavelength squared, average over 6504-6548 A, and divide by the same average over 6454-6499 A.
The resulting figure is 1.1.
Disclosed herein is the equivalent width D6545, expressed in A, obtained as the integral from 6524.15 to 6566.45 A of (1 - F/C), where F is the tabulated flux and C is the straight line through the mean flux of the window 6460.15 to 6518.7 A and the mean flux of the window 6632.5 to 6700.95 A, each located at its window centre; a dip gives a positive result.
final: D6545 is -1.69 A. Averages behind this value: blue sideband 14.2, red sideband 14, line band 14.7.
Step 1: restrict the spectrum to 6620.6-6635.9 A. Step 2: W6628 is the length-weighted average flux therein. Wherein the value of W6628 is 13.8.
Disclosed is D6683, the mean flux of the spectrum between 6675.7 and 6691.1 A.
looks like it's 14.3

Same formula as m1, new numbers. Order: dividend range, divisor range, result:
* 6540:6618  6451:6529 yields 1.05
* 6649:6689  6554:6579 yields 1.03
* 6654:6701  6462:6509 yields 1.05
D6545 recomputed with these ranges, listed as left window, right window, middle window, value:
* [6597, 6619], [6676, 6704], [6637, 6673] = 0.2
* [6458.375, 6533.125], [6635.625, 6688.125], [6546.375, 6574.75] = -0.5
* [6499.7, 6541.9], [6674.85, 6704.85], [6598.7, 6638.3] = -0.7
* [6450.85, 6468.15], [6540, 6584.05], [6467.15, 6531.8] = -1.6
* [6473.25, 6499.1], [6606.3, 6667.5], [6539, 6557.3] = -1.4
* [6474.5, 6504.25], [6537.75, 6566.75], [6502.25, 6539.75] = -1.4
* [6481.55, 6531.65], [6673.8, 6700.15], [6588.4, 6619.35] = -1.2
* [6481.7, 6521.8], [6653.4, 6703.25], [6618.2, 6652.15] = 0.0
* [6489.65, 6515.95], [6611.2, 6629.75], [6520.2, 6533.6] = -0.7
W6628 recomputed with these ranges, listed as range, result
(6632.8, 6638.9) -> 13.7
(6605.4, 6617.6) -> 15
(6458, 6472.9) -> 14.5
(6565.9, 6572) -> 14.3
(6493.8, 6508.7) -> 13.3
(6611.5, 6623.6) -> 14.8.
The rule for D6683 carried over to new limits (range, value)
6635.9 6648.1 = 14.2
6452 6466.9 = 13.6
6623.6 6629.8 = 13.9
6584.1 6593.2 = 14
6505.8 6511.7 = 14.7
